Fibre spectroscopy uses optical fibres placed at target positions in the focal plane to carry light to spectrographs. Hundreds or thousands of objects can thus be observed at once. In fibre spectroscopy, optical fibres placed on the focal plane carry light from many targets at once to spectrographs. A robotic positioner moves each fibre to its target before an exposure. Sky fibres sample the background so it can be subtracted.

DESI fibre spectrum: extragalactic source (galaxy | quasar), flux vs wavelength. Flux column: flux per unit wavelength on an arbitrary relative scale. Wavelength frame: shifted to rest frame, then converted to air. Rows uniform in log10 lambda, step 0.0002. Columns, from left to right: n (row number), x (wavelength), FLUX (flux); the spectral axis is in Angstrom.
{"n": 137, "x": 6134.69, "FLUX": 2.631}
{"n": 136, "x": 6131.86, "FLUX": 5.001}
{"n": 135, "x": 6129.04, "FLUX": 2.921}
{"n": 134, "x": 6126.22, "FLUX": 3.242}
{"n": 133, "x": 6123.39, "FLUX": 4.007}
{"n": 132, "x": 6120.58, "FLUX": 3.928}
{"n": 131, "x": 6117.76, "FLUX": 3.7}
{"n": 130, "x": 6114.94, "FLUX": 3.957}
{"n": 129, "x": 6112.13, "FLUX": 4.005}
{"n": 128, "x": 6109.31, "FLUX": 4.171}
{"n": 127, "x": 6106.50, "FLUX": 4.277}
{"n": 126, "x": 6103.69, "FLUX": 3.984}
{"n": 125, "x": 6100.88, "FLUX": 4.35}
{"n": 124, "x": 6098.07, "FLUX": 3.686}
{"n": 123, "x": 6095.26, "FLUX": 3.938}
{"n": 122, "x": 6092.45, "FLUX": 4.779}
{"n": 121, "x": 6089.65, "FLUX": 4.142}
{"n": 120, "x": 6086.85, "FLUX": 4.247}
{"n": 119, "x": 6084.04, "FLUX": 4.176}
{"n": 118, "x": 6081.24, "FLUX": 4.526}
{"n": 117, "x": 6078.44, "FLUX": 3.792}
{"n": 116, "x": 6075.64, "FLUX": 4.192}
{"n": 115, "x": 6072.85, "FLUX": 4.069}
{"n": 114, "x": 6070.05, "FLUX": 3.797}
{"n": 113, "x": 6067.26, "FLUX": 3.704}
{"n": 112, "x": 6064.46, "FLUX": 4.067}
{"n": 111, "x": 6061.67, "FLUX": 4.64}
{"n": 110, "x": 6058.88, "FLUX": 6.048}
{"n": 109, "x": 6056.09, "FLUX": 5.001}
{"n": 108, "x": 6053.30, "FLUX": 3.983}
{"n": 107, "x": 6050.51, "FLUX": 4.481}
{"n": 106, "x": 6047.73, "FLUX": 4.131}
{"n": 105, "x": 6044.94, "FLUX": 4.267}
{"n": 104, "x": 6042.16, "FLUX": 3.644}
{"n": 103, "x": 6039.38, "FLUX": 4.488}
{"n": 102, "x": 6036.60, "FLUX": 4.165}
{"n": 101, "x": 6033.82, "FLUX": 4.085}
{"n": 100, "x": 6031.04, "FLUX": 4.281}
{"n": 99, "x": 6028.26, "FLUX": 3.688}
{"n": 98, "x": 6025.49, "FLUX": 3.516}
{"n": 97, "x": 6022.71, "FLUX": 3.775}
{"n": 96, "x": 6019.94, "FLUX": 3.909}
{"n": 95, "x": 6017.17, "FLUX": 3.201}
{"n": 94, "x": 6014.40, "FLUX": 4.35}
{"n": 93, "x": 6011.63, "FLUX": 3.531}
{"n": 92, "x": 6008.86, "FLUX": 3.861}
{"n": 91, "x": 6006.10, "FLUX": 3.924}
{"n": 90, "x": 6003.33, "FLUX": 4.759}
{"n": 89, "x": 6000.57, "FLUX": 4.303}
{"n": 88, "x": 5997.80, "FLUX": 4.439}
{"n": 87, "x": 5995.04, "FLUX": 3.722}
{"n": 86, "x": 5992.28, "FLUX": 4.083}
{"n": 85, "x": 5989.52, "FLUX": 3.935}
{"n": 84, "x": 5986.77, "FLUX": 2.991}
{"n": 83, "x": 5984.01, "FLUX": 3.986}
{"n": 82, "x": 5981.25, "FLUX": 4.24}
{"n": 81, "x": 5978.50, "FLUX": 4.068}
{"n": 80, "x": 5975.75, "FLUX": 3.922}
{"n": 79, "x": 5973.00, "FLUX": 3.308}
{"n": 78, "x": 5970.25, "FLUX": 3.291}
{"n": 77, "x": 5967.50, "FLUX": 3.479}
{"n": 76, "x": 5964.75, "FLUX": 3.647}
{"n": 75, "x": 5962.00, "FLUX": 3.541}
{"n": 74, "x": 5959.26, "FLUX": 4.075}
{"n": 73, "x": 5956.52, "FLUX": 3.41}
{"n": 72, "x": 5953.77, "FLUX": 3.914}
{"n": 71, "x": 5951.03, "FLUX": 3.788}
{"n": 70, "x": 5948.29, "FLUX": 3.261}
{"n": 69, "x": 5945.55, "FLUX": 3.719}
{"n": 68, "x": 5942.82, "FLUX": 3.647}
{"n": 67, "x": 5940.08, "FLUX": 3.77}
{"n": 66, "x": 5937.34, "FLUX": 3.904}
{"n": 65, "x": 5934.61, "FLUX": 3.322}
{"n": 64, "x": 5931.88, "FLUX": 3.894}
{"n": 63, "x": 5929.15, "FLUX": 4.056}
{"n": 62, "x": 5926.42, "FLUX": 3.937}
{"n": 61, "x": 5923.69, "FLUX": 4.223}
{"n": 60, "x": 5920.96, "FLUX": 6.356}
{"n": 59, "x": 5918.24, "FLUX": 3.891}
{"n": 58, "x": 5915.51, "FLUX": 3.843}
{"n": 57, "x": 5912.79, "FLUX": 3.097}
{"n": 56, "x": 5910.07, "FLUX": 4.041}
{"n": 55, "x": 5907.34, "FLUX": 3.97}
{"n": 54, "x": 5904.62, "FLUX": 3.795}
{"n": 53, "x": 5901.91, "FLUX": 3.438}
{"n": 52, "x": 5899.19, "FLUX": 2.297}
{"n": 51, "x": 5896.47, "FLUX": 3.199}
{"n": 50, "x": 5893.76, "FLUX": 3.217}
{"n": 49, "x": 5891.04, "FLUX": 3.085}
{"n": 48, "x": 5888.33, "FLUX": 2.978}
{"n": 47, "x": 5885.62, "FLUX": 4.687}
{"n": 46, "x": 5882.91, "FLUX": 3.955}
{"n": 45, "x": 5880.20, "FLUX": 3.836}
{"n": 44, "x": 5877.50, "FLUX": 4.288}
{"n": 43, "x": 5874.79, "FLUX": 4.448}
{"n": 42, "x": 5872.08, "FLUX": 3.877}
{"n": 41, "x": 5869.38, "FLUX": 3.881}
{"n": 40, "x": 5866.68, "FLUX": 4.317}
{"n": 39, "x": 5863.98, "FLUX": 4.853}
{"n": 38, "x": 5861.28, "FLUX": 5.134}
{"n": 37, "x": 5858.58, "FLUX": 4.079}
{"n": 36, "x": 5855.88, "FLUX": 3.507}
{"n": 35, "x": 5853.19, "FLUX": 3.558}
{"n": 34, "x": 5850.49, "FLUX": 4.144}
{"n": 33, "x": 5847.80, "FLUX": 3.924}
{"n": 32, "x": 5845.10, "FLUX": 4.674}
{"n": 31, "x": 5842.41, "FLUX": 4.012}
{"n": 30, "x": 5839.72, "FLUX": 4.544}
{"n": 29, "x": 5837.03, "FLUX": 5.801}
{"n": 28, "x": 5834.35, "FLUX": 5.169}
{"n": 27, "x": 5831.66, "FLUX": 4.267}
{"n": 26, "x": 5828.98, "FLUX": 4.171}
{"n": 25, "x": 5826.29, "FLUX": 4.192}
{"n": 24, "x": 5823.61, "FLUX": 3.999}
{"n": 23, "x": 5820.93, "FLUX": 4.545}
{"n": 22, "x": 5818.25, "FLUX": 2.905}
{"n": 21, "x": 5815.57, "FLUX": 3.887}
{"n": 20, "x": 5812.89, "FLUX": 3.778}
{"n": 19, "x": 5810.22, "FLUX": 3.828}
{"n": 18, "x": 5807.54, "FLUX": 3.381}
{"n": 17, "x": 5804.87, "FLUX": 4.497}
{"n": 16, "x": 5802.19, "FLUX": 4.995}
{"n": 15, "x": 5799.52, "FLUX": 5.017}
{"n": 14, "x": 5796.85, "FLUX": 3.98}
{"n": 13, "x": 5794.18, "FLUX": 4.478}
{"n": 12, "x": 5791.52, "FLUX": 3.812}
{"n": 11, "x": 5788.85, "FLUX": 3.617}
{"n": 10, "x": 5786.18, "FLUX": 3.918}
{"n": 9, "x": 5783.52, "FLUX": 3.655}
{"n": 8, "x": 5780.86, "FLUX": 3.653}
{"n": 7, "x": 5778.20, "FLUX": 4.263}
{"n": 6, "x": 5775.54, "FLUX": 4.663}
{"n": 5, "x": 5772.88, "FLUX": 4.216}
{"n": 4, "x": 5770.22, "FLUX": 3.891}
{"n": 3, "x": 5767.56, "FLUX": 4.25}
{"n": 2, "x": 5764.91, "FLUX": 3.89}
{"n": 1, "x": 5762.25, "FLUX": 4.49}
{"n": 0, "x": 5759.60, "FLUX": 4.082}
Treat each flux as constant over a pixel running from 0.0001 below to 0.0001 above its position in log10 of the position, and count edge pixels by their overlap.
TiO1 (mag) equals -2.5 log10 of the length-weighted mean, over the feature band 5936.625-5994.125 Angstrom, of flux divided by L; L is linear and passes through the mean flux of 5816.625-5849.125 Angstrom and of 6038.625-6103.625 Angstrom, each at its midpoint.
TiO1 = 0.16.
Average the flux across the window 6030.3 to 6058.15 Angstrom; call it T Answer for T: 4.29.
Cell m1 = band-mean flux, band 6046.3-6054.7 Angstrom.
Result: 4.2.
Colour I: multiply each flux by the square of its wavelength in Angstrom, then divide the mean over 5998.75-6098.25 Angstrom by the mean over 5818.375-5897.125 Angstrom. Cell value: 1.07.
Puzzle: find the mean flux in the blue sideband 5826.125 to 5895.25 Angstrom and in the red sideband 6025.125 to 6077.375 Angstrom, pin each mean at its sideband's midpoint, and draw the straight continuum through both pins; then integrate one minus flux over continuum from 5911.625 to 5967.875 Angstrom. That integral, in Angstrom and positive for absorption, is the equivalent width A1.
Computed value 4.6 Angstrom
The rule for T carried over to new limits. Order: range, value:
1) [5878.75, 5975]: 3.71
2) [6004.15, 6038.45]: 3.88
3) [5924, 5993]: 3.73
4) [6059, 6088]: 4.2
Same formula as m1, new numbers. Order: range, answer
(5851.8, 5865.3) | 4.22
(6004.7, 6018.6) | 3.77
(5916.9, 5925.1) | 4.82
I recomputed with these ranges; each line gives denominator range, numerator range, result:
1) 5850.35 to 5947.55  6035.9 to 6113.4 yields 1.16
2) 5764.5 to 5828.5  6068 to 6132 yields 1.10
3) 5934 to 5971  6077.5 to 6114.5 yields 1.20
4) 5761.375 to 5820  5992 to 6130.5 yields 1.10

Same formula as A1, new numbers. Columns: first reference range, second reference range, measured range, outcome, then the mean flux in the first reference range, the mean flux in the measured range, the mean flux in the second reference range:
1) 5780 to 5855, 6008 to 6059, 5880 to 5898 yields 2.6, 4.16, 3.53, 4.08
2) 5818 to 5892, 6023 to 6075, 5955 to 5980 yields 3.4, 4.2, 3.64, 4.22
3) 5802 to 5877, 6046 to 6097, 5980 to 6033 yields 4.5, 4.22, 3.92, 4.31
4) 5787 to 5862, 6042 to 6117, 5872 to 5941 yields 6.3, 4.2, 3.82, 4.23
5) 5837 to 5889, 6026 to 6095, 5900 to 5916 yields 2.2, 4.2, 3.64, 4.25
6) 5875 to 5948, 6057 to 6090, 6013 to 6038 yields 1.6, 3.79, 3.89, 4.3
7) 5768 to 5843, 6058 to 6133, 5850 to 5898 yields 2.7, 4.19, 3.94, 4.11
